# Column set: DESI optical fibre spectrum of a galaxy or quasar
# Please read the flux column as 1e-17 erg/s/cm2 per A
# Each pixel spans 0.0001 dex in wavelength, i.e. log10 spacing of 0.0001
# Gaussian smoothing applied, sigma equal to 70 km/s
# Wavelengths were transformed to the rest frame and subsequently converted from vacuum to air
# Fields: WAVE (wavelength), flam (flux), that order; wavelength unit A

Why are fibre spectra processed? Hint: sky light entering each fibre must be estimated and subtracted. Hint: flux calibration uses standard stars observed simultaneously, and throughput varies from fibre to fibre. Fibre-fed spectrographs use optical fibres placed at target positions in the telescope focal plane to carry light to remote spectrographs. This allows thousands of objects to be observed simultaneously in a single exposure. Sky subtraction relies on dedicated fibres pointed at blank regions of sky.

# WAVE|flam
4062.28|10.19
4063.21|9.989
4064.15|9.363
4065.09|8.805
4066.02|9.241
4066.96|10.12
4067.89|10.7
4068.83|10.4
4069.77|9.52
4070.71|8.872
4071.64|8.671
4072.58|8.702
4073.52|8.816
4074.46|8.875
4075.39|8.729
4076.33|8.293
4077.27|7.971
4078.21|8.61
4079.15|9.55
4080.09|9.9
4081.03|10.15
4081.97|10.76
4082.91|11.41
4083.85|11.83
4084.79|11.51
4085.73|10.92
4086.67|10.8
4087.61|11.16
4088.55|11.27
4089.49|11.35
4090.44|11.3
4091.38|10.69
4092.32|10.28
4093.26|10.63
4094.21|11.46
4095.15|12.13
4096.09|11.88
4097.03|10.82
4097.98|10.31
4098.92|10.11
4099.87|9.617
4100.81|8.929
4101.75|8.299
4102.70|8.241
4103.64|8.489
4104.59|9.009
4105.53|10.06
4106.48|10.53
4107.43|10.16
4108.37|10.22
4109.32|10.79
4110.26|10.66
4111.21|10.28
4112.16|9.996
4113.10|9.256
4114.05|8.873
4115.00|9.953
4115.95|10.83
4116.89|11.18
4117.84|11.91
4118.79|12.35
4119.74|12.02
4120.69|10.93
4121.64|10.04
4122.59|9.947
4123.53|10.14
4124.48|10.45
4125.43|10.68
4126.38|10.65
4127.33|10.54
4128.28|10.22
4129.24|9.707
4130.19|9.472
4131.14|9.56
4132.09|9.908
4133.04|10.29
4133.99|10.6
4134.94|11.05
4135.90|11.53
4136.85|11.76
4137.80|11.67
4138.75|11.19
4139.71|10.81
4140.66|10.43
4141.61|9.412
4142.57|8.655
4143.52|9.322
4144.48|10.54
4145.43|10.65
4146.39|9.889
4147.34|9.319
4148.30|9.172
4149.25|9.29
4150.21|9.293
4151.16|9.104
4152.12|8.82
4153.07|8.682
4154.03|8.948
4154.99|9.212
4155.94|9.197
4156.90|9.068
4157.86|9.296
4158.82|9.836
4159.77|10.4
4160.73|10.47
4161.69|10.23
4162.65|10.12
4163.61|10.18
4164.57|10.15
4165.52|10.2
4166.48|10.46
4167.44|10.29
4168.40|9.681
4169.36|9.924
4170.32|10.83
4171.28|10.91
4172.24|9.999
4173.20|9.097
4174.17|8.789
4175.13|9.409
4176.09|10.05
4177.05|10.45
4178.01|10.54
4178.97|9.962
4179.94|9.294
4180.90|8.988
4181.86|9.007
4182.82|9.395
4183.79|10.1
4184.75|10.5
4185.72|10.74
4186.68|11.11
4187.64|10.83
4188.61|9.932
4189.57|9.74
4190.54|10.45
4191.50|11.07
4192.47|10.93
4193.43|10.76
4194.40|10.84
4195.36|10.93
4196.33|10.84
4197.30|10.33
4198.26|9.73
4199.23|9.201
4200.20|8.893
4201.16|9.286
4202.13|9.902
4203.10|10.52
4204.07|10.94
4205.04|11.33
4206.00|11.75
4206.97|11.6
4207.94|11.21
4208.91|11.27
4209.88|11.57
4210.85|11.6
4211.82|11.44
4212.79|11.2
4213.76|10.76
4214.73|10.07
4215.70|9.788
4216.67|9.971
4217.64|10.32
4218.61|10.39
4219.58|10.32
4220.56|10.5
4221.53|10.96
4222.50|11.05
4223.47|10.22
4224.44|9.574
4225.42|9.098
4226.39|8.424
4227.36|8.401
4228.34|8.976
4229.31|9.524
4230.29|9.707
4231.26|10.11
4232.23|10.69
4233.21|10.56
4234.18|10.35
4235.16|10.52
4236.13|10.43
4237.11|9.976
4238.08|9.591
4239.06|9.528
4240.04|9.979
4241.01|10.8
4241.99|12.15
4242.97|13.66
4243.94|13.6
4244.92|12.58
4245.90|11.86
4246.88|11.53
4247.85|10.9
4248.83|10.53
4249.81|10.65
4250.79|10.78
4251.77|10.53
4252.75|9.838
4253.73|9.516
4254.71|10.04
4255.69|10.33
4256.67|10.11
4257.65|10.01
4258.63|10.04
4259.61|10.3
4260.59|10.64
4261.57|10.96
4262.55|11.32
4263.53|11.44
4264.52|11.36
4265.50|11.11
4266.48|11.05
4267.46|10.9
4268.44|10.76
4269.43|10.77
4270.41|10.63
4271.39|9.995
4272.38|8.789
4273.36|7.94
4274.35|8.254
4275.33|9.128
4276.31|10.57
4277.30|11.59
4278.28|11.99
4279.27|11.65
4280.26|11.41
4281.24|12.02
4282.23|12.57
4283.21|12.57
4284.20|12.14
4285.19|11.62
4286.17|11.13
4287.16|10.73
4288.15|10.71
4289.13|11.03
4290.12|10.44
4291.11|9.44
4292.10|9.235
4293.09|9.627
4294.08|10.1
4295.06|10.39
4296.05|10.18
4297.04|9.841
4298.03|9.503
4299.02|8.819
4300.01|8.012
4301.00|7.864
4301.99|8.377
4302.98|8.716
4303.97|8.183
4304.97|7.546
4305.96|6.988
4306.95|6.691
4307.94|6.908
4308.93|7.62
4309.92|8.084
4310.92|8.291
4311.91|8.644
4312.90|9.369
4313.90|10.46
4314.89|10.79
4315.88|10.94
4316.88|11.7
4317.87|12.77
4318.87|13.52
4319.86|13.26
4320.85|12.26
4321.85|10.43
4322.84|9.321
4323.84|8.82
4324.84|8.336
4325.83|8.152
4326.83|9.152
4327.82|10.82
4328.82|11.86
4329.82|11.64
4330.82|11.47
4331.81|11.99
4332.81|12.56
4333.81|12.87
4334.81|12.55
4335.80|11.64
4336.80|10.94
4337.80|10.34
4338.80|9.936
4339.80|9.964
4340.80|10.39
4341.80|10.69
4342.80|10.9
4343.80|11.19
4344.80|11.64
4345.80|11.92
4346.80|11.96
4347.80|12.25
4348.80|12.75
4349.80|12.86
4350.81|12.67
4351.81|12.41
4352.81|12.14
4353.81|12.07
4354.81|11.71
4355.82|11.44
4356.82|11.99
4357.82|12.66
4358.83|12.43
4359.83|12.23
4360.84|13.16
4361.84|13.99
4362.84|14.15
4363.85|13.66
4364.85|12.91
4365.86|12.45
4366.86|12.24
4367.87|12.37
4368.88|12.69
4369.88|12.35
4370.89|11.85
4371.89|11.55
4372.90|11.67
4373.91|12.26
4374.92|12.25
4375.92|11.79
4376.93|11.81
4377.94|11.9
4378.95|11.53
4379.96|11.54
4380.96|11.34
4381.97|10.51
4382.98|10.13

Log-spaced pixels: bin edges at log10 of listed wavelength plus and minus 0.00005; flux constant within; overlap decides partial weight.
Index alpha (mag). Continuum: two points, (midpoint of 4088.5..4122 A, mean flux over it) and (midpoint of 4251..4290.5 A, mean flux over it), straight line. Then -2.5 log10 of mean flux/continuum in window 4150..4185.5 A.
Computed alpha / 0.08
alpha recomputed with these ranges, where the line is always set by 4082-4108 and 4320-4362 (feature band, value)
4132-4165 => 0.08 mag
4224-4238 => 0.13 mag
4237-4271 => 0.02 mag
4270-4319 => 0.14 mag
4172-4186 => 0.11 mag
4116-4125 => -0.04 mag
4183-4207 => 0.04 mag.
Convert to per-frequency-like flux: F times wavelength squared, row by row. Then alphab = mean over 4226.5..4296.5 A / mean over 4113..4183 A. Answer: 1.11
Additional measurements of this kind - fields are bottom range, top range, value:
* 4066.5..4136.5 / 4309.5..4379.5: 1.27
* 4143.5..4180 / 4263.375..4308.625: 1.08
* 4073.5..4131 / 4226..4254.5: 1.10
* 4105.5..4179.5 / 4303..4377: 1.21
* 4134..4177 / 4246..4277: 1.10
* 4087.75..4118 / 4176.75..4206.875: 1.04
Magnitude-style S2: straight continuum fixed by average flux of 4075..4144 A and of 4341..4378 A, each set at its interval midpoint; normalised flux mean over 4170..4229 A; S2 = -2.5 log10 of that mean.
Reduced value 0.077 mag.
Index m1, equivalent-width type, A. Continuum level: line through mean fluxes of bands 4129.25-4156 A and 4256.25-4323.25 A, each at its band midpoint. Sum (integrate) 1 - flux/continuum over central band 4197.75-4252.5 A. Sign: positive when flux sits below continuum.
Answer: -2.6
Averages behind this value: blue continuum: 9.93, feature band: 10.5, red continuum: 10.2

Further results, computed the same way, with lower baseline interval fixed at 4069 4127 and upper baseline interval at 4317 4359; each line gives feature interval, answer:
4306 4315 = 2.3 A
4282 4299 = 0.9 A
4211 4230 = 1.3 A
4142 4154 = 1.2 A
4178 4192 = 0.7 A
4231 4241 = 0.6 A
